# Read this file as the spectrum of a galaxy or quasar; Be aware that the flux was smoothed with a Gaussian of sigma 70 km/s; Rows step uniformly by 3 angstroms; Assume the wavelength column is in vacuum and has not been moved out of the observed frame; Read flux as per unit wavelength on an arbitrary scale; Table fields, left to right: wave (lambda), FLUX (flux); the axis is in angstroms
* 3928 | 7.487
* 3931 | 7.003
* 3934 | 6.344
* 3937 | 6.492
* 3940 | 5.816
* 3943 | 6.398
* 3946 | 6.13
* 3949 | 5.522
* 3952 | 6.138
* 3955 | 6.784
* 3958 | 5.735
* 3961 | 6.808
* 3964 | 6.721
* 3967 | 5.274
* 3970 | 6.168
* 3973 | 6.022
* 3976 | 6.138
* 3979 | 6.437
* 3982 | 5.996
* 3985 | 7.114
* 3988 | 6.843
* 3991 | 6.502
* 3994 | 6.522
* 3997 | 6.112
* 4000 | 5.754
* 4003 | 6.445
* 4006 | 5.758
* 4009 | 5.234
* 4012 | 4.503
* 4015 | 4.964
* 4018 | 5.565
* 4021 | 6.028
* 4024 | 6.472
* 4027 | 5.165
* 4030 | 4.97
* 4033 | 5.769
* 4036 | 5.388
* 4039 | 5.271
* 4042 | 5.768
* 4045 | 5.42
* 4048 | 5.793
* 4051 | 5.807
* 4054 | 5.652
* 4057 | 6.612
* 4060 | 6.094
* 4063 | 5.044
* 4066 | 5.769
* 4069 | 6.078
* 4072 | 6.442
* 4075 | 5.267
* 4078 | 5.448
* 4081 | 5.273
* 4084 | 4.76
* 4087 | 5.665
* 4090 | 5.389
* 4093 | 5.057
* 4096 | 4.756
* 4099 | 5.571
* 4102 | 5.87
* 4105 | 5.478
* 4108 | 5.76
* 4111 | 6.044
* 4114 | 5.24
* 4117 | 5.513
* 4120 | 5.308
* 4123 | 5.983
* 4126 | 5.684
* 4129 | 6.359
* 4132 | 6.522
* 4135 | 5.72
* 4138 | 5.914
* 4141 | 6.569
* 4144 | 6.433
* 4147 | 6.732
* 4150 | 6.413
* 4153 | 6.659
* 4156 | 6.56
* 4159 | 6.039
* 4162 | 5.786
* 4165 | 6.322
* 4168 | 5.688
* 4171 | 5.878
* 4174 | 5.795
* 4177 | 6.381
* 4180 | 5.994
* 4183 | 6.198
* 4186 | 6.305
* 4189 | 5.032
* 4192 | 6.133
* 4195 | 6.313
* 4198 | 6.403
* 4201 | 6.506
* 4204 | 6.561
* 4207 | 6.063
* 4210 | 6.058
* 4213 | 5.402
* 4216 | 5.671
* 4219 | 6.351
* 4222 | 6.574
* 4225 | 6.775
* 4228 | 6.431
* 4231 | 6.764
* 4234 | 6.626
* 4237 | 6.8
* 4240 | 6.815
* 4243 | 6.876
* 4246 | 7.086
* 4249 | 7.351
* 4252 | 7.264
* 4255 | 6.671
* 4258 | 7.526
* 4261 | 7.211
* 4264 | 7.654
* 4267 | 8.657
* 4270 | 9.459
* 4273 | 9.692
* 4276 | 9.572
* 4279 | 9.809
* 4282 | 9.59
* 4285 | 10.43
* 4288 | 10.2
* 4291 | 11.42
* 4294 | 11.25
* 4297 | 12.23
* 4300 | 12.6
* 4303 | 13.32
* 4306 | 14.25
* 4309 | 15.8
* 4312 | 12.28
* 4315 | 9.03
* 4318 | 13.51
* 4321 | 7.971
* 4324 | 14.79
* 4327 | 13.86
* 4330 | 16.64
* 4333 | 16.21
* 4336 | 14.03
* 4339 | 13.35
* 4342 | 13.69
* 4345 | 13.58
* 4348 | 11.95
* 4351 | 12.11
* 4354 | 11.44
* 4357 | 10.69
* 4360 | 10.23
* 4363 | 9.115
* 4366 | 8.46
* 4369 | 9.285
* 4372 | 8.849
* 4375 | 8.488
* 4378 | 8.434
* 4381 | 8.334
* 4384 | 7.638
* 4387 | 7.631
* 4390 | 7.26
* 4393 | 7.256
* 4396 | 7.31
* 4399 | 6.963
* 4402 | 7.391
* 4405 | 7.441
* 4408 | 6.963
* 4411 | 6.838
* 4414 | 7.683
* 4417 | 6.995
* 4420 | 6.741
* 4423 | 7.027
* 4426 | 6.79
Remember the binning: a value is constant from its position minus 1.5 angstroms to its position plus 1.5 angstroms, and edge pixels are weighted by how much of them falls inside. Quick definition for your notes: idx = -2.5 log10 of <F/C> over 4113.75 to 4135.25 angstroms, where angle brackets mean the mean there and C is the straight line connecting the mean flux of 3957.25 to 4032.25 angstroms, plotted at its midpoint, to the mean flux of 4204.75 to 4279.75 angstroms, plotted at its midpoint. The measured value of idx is 0.14 mag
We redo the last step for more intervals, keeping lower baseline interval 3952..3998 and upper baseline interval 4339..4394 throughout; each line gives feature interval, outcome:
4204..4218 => 0.388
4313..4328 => -0.244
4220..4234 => 0.280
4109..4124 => 0.329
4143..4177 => 0.271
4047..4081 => 0.225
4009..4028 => 0.231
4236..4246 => 0.256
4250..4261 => 0.226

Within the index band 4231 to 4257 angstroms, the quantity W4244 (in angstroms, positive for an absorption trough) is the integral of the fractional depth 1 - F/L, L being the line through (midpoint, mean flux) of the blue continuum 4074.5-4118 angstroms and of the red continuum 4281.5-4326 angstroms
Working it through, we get 8.1 angstroms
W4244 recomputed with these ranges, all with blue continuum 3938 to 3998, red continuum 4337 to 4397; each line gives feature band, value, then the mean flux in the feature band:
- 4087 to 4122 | 9.4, 5.47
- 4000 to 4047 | 8.5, 5.53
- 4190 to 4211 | 5.2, 6.27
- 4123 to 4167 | 8.9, 6.25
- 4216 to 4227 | 2.7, 6.44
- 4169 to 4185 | 4.1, 6.05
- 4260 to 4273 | 0.7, 8.45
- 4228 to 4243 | 3.3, 6.73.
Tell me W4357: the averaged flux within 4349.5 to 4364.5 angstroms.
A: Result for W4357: 10.7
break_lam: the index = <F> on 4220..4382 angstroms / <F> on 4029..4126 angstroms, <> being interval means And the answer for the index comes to 1.82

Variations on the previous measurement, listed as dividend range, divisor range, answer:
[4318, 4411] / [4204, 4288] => 1.37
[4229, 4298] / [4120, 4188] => 1.39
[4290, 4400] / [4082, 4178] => 1.90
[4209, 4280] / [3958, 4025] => 1.20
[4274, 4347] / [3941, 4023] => 2.05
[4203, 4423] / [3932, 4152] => 1.58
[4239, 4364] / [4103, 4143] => 1.86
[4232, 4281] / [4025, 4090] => 1.40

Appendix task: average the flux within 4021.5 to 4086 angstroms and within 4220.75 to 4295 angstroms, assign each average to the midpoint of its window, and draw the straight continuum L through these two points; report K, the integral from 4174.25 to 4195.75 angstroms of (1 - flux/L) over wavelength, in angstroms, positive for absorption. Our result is 3.7 angstroms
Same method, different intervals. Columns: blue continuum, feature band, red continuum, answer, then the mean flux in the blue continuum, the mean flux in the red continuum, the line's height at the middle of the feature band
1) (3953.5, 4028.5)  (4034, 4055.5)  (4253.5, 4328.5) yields 4.0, 6.04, 10.8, 6.89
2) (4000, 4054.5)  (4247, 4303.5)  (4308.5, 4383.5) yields 4.4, 5.56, 11.6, 10.2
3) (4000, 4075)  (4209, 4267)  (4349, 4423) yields 3.3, 5.66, 8.31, 7.19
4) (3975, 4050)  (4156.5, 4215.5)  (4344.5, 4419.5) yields 9.1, 5.84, 8.64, 7.15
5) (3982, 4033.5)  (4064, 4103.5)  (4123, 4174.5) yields 3.6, 5.87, 6.18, 6.04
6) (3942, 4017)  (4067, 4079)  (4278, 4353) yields 3.1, 6.08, 12.6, 7.88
